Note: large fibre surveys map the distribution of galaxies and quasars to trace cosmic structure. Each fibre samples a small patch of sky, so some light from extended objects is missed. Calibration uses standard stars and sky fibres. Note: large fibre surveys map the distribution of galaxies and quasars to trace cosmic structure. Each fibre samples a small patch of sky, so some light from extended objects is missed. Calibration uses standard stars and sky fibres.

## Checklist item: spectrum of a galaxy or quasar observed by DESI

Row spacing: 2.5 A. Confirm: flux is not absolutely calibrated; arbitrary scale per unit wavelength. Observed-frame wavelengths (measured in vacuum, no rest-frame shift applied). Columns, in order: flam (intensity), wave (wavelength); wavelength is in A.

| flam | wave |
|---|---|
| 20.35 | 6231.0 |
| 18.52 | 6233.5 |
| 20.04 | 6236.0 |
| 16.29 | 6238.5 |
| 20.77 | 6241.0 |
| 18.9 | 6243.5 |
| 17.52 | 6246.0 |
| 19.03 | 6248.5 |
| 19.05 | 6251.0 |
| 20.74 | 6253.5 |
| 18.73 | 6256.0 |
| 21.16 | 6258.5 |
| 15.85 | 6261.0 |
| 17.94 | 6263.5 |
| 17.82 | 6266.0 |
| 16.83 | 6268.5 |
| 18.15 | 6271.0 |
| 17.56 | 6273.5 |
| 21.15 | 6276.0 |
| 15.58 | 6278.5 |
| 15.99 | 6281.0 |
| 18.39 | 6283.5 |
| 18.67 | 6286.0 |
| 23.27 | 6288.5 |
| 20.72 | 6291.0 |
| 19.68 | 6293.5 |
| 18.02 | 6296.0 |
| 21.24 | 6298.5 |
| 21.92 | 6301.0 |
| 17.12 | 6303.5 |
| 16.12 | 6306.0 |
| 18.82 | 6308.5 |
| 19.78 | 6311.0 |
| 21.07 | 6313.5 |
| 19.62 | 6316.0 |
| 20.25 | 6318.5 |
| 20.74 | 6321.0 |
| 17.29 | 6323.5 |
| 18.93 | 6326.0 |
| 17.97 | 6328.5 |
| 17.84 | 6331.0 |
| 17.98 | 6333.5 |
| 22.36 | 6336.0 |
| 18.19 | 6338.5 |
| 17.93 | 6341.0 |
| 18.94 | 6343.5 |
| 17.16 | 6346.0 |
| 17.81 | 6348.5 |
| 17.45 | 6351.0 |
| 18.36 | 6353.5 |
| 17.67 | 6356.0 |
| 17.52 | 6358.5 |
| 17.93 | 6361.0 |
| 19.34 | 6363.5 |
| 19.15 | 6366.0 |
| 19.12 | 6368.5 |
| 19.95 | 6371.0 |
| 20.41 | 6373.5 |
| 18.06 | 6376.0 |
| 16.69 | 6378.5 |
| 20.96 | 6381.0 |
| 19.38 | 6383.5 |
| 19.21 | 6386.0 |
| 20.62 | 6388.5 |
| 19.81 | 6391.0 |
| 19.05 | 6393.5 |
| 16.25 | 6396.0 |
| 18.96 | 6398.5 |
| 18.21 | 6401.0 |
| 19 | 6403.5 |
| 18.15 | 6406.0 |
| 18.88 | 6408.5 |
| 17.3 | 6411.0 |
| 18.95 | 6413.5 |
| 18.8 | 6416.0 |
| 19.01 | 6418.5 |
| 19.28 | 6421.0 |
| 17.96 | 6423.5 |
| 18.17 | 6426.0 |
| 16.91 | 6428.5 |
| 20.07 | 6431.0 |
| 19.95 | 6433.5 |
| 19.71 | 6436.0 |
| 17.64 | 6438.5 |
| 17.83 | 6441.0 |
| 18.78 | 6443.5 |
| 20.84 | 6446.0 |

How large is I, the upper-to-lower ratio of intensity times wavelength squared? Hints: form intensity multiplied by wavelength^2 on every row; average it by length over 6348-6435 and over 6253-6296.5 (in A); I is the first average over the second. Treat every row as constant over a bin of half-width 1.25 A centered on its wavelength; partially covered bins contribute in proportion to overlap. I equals 1.0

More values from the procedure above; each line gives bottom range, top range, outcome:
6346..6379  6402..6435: 1.03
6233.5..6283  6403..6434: 1.07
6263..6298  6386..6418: 1.04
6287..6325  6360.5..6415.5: 0.98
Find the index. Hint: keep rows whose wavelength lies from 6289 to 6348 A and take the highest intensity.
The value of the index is 22.36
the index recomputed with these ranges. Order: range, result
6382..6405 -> 20.62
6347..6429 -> 20.96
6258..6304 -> 23.27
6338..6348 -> 18.94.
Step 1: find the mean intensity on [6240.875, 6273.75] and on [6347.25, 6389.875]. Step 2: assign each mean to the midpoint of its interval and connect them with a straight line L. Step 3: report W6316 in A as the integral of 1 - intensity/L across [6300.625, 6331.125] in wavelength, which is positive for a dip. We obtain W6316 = -0.5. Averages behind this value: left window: 18.5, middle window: 19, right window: 18.8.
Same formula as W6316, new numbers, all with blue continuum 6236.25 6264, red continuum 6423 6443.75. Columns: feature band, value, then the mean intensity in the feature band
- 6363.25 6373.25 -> -0.5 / 19.5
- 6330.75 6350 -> 0.1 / 18.5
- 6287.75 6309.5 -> -1.0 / 19.6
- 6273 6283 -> 0.6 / 17.6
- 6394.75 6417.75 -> 0.4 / 18.3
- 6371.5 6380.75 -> -0.1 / 18.8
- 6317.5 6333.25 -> 0.0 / 18.8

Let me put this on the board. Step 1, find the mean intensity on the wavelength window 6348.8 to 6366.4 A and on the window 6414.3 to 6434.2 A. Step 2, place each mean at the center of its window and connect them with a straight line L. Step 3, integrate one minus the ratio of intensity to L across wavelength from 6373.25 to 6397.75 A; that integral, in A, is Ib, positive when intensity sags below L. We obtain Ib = -0.80 A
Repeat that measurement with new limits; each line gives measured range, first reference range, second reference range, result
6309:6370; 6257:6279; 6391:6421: -1.5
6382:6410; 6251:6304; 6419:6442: -0.3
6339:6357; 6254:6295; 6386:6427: 0.7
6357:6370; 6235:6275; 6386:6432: 0.0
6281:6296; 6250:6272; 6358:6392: -0.8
